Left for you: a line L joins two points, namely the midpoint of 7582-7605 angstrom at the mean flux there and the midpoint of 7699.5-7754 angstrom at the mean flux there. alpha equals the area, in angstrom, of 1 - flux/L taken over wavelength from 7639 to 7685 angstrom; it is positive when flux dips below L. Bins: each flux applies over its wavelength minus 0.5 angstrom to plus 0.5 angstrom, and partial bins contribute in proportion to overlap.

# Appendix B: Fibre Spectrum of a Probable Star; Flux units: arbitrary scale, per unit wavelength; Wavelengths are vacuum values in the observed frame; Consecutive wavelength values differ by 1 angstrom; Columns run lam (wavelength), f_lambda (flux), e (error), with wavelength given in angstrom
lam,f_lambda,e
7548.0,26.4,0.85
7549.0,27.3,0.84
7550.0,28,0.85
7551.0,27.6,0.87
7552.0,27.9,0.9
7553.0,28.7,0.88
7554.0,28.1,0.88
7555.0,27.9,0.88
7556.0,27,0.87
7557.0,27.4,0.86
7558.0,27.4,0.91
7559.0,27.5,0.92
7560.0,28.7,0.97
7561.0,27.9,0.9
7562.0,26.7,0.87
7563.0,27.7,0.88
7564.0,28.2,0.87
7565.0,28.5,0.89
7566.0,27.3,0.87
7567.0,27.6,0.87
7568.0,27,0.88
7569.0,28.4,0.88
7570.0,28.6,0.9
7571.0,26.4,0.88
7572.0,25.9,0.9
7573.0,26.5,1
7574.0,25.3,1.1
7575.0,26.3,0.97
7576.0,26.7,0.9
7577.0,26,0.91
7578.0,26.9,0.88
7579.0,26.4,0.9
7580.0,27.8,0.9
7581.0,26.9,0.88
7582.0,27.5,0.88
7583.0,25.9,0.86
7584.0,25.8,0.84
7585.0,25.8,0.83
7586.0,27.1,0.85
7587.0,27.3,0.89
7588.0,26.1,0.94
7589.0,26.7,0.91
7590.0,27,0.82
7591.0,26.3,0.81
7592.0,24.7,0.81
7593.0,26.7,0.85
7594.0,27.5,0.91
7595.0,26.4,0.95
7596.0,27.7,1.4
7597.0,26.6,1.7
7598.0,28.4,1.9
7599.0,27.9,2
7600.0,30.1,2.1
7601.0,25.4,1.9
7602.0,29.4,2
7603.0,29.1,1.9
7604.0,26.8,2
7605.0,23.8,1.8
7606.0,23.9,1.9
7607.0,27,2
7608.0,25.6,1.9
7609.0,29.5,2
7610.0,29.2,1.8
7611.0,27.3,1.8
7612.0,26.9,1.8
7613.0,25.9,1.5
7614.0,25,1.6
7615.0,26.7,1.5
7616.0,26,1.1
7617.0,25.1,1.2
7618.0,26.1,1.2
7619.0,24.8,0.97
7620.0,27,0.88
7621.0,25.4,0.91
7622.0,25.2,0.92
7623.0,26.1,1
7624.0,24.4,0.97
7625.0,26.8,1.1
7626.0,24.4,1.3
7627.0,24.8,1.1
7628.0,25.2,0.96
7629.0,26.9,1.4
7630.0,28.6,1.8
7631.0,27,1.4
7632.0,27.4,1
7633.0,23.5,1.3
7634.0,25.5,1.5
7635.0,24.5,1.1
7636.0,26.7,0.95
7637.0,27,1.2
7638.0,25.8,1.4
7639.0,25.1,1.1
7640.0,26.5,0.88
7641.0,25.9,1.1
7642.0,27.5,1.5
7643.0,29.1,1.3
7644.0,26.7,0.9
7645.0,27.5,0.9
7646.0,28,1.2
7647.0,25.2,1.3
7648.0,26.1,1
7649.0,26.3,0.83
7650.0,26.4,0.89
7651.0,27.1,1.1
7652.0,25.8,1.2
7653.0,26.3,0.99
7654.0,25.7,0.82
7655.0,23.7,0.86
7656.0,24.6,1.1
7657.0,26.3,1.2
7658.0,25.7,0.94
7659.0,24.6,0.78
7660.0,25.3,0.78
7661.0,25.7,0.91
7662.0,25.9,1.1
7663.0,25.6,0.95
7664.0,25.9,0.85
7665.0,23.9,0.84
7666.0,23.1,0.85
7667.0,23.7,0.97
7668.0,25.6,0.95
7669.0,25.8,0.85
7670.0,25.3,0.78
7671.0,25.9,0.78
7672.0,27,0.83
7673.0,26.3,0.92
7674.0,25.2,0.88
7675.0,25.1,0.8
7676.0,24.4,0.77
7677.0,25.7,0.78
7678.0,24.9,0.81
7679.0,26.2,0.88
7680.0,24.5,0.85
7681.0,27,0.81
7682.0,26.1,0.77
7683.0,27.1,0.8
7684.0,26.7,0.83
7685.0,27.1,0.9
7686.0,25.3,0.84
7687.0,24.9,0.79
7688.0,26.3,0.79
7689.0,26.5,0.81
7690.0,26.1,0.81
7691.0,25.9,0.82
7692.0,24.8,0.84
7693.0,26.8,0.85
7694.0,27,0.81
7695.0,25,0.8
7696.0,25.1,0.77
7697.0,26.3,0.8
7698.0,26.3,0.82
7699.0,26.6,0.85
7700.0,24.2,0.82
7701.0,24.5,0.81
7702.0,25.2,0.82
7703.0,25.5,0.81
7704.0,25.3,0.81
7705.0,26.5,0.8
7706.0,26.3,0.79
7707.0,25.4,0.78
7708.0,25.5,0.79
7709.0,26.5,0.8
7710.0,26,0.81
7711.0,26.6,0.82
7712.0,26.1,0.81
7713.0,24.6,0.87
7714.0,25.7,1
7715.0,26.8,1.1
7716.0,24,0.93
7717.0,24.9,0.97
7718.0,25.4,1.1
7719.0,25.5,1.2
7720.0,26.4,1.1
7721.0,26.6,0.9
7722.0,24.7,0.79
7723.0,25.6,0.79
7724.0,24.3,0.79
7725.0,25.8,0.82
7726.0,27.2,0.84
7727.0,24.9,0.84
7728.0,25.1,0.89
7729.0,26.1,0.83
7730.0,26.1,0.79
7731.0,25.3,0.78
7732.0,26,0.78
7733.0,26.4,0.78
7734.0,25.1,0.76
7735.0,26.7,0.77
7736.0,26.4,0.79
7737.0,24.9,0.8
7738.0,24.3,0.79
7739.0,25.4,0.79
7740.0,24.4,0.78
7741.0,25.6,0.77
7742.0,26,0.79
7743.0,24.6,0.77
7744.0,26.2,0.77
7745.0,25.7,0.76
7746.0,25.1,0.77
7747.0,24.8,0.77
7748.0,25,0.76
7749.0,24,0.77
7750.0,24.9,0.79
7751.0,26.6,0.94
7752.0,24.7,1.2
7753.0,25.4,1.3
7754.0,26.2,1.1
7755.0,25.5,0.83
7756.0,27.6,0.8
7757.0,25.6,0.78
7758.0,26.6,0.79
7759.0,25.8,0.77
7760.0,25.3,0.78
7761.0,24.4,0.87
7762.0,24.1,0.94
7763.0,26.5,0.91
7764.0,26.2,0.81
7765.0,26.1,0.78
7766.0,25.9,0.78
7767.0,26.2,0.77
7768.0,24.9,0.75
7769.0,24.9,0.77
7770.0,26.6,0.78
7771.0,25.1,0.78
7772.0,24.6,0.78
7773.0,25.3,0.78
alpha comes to 0.6 angstrom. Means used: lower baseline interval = 27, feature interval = 25.8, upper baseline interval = 25.5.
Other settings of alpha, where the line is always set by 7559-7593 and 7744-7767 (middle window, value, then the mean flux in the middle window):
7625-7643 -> 0.2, 26.1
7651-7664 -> 0.4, 25.5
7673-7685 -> 0.2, 25.8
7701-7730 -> 0.3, 25.6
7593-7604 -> -0.4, 27.8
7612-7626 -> 0.5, 25.7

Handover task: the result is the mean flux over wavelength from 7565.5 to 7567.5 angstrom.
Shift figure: 27.5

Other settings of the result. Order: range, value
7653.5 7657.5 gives 25.1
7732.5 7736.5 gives 26.1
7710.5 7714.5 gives 25.8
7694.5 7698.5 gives 25.7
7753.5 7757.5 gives 26.2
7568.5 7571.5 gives 27.8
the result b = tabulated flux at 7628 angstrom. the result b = 25.2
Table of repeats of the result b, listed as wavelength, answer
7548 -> 26.4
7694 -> 27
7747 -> 24.8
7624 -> 24.4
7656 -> 24.6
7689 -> 26.5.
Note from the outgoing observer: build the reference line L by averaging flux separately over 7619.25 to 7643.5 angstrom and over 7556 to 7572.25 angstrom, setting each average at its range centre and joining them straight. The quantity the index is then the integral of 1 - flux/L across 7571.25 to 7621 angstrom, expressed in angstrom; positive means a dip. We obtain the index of 0.4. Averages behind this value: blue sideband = 27.6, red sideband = 26.1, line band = 26.7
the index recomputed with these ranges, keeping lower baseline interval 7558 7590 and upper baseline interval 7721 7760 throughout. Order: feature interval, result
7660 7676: 0.5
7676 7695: 0.0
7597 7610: -0.3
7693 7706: 0.1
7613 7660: 0.8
